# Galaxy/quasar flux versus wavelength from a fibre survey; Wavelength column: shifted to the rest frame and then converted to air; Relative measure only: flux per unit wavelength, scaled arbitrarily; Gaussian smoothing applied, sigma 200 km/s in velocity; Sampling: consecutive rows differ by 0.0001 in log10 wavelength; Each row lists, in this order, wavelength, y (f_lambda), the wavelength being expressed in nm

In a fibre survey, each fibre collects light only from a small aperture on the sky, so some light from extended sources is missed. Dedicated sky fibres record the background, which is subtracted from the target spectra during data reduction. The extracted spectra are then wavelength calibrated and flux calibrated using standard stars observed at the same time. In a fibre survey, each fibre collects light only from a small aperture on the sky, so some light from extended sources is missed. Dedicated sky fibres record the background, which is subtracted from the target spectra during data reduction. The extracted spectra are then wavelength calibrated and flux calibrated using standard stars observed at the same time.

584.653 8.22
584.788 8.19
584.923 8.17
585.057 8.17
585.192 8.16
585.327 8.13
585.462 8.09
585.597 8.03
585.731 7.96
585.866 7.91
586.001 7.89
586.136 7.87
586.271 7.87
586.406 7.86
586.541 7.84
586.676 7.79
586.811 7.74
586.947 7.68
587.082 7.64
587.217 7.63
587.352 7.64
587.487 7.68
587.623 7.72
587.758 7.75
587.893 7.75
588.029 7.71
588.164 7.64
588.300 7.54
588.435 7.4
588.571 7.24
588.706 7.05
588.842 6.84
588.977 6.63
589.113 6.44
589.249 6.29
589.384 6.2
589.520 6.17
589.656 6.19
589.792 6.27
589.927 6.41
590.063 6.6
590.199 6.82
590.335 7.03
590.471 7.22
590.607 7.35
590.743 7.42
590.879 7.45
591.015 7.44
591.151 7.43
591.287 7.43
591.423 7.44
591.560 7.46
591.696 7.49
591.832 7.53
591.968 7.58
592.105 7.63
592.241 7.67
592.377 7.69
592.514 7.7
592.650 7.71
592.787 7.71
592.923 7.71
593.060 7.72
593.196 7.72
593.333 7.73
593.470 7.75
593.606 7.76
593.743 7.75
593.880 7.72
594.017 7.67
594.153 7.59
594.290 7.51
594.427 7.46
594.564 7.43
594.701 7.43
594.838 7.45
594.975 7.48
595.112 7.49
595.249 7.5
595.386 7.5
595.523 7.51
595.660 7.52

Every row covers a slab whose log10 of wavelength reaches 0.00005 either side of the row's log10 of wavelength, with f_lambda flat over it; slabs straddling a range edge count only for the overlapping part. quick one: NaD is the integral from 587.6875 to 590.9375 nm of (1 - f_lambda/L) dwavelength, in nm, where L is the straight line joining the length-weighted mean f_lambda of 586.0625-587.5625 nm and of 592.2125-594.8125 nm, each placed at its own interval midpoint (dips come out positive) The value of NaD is 0.31 nm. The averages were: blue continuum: 7.75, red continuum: 7.65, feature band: 6.98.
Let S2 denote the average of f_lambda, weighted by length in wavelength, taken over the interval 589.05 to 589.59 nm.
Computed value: 6.27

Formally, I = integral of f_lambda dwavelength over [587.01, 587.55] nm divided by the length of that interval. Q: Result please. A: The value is 7.66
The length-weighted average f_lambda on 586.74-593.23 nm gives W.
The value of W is 7.29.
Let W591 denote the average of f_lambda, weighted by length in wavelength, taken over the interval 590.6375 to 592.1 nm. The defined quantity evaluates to 7.47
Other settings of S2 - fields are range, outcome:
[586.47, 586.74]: 7.82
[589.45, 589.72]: 6.17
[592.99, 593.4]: 7.72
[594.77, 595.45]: 7.49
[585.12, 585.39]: 8.13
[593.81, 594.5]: 7.59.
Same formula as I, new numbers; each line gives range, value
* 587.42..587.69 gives 7.68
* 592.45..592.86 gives 7.71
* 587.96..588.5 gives 7.57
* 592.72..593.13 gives 7.73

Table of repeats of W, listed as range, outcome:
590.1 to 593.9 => 7.53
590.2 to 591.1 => 7.28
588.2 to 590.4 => 6.71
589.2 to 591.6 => 6.92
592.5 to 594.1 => 7.72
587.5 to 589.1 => 7.36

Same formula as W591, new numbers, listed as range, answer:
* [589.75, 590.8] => 6.9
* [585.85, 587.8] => 7.76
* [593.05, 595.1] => 7.6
